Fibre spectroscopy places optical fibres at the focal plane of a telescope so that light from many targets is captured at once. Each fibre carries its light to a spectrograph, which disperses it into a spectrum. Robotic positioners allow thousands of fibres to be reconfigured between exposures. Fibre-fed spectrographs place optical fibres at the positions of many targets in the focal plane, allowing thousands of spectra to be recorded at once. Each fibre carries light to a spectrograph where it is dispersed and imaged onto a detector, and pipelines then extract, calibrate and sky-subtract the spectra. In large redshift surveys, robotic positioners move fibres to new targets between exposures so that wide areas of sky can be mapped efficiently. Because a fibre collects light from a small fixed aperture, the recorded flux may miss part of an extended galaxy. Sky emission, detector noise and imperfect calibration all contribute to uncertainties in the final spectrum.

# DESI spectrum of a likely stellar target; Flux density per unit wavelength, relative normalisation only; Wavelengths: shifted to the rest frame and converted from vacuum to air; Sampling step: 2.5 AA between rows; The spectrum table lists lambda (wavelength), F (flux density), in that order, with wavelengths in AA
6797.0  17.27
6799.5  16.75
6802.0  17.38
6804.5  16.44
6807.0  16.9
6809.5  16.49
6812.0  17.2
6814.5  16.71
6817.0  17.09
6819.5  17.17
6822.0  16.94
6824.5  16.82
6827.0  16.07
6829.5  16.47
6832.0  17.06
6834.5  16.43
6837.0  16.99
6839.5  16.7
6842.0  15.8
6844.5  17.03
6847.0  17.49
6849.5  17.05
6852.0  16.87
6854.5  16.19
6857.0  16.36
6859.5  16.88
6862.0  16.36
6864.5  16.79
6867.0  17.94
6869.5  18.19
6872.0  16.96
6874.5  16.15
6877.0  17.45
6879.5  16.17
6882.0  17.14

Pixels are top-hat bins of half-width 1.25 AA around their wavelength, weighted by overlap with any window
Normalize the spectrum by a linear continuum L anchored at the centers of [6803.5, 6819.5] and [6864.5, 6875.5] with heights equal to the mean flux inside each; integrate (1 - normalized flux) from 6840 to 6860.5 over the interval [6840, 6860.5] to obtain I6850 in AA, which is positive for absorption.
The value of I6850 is 0.5 AA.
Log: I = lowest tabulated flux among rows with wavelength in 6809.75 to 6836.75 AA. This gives 16.07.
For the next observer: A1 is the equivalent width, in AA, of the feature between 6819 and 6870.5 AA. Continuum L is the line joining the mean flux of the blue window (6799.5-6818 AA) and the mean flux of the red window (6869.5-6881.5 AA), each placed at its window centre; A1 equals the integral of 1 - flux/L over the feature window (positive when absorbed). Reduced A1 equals 0.14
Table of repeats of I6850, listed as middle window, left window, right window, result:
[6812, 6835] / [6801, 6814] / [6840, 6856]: 0.03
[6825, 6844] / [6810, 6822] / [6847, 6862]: 0.37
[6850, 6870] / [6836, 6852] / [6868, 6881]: 0.03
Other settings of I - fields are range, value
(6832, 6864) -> 15.8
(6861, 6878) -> 16.15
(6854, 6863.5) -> 16.19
